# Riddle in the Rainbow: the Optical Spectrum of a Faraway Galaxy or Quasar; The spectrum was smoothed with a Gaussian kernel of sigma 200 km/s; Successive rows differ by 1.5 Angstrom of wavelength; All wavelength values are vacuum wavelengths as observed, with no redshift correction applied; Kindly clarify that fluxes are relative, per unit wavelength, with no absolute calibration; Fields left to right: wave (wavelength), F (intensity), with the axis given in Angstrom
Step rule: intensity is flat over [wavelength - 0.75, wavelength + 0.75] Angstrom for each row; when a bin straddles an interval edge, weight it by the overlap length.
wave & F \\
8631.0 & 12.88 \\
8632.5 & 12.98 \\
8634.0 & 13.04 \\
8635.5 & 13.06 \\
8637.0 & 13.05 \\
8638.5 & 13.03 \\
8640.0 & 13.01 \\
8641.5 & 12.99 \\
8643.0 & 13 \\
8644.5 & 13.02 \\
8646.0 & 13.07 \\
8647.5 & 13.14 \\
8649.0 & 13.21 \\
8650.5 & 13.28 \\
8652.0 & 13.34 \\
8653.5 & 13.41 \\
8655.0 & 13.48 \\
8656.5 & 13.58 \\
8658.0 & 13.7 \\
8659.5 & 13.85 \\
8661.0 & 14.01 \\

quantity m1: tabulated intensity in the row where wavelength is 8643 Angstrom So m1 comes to 13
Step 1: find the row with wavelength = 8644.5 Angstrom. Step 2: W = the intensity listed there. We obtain 13.02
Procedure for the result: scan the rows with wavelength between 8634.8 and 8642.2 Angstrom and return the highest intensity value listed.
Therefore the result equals 13.06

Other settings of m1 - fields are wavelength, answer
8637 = 13.05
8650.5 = 13.28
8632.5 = 12.98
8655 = 13.48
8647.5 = 13.14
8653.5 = 13.41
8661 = 14.01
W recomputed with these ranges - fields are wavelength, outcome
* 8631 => 12.88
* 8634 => 13.04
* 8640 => 13.01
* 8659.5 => 13.85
